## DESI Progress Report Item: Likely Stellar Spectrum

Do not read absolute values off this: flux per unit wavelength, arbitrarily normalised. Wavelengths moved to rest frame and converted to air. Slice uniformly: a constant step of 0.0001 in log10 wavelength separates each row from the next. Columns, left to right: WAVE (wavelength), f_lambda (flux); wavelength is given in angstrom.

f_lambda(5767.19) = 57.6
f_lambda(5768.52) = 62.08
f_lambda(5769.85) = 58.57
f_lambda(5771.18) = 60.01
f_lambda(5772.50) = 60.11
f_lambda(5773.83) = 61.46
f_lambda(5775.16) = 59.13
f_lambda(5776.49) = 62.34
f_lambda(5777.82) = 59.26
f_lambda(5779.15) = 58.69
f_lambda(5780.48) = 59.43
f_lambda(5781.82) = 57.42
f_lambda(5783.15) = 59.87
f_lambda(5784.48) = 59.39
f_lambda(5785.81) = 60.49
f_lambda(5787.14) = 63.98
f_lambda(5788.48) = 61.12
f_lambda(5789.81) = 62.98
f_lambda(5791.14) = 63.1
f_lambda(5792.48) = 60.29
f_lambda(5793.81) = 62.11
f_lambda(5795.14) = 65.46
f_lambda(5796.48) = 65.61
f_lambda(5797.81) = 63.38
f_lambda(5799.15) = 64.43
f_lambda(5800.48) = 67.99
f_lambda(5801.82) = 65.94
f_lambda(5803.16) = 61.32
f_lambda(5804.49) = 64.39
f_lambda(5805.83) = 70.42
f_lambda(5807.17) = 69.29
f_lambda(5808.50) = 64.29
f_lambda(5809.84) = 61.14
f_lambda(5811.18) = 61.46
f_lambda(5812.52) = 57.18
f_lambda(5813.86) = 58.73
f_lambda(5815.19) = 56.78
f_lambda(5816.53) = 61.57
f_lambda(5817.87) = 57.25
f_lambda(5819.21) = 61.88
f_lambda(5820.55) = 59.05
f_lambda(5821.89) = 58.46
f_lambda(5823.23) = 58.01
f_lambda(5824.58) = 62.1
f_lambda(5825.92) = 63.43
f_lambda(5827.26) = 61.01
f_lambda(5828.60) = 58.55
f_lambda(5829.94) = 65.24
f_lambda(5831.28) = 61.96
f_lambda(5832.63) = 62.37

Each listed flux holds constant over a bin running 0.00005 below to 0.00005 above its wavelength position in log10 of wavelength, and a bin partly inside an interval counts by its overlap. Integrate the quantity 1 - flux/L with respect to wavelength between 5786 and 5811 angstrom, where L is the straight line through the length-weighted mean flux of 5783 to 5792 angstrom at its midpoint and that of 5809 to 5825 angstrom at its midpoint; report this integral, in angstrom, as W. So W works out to -1.4 angstrom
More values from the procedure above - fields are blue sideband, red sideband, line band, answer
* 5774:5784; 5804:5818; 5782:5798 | -0.4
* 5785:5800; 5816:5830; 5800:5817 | -0.4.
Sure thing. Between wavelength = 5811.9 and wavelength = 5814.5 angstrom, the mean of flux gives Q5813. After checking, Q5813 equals 57.9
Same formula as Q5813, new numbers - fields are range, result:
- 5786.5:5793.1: 62.2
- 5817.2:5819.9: 59.6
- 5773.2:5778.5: 60.5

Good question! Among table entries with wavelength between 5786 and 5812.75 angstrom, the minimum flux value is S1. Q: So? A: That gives 57.18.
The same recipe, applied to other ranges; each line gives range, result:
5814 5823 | 56.78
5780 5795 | 57.42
